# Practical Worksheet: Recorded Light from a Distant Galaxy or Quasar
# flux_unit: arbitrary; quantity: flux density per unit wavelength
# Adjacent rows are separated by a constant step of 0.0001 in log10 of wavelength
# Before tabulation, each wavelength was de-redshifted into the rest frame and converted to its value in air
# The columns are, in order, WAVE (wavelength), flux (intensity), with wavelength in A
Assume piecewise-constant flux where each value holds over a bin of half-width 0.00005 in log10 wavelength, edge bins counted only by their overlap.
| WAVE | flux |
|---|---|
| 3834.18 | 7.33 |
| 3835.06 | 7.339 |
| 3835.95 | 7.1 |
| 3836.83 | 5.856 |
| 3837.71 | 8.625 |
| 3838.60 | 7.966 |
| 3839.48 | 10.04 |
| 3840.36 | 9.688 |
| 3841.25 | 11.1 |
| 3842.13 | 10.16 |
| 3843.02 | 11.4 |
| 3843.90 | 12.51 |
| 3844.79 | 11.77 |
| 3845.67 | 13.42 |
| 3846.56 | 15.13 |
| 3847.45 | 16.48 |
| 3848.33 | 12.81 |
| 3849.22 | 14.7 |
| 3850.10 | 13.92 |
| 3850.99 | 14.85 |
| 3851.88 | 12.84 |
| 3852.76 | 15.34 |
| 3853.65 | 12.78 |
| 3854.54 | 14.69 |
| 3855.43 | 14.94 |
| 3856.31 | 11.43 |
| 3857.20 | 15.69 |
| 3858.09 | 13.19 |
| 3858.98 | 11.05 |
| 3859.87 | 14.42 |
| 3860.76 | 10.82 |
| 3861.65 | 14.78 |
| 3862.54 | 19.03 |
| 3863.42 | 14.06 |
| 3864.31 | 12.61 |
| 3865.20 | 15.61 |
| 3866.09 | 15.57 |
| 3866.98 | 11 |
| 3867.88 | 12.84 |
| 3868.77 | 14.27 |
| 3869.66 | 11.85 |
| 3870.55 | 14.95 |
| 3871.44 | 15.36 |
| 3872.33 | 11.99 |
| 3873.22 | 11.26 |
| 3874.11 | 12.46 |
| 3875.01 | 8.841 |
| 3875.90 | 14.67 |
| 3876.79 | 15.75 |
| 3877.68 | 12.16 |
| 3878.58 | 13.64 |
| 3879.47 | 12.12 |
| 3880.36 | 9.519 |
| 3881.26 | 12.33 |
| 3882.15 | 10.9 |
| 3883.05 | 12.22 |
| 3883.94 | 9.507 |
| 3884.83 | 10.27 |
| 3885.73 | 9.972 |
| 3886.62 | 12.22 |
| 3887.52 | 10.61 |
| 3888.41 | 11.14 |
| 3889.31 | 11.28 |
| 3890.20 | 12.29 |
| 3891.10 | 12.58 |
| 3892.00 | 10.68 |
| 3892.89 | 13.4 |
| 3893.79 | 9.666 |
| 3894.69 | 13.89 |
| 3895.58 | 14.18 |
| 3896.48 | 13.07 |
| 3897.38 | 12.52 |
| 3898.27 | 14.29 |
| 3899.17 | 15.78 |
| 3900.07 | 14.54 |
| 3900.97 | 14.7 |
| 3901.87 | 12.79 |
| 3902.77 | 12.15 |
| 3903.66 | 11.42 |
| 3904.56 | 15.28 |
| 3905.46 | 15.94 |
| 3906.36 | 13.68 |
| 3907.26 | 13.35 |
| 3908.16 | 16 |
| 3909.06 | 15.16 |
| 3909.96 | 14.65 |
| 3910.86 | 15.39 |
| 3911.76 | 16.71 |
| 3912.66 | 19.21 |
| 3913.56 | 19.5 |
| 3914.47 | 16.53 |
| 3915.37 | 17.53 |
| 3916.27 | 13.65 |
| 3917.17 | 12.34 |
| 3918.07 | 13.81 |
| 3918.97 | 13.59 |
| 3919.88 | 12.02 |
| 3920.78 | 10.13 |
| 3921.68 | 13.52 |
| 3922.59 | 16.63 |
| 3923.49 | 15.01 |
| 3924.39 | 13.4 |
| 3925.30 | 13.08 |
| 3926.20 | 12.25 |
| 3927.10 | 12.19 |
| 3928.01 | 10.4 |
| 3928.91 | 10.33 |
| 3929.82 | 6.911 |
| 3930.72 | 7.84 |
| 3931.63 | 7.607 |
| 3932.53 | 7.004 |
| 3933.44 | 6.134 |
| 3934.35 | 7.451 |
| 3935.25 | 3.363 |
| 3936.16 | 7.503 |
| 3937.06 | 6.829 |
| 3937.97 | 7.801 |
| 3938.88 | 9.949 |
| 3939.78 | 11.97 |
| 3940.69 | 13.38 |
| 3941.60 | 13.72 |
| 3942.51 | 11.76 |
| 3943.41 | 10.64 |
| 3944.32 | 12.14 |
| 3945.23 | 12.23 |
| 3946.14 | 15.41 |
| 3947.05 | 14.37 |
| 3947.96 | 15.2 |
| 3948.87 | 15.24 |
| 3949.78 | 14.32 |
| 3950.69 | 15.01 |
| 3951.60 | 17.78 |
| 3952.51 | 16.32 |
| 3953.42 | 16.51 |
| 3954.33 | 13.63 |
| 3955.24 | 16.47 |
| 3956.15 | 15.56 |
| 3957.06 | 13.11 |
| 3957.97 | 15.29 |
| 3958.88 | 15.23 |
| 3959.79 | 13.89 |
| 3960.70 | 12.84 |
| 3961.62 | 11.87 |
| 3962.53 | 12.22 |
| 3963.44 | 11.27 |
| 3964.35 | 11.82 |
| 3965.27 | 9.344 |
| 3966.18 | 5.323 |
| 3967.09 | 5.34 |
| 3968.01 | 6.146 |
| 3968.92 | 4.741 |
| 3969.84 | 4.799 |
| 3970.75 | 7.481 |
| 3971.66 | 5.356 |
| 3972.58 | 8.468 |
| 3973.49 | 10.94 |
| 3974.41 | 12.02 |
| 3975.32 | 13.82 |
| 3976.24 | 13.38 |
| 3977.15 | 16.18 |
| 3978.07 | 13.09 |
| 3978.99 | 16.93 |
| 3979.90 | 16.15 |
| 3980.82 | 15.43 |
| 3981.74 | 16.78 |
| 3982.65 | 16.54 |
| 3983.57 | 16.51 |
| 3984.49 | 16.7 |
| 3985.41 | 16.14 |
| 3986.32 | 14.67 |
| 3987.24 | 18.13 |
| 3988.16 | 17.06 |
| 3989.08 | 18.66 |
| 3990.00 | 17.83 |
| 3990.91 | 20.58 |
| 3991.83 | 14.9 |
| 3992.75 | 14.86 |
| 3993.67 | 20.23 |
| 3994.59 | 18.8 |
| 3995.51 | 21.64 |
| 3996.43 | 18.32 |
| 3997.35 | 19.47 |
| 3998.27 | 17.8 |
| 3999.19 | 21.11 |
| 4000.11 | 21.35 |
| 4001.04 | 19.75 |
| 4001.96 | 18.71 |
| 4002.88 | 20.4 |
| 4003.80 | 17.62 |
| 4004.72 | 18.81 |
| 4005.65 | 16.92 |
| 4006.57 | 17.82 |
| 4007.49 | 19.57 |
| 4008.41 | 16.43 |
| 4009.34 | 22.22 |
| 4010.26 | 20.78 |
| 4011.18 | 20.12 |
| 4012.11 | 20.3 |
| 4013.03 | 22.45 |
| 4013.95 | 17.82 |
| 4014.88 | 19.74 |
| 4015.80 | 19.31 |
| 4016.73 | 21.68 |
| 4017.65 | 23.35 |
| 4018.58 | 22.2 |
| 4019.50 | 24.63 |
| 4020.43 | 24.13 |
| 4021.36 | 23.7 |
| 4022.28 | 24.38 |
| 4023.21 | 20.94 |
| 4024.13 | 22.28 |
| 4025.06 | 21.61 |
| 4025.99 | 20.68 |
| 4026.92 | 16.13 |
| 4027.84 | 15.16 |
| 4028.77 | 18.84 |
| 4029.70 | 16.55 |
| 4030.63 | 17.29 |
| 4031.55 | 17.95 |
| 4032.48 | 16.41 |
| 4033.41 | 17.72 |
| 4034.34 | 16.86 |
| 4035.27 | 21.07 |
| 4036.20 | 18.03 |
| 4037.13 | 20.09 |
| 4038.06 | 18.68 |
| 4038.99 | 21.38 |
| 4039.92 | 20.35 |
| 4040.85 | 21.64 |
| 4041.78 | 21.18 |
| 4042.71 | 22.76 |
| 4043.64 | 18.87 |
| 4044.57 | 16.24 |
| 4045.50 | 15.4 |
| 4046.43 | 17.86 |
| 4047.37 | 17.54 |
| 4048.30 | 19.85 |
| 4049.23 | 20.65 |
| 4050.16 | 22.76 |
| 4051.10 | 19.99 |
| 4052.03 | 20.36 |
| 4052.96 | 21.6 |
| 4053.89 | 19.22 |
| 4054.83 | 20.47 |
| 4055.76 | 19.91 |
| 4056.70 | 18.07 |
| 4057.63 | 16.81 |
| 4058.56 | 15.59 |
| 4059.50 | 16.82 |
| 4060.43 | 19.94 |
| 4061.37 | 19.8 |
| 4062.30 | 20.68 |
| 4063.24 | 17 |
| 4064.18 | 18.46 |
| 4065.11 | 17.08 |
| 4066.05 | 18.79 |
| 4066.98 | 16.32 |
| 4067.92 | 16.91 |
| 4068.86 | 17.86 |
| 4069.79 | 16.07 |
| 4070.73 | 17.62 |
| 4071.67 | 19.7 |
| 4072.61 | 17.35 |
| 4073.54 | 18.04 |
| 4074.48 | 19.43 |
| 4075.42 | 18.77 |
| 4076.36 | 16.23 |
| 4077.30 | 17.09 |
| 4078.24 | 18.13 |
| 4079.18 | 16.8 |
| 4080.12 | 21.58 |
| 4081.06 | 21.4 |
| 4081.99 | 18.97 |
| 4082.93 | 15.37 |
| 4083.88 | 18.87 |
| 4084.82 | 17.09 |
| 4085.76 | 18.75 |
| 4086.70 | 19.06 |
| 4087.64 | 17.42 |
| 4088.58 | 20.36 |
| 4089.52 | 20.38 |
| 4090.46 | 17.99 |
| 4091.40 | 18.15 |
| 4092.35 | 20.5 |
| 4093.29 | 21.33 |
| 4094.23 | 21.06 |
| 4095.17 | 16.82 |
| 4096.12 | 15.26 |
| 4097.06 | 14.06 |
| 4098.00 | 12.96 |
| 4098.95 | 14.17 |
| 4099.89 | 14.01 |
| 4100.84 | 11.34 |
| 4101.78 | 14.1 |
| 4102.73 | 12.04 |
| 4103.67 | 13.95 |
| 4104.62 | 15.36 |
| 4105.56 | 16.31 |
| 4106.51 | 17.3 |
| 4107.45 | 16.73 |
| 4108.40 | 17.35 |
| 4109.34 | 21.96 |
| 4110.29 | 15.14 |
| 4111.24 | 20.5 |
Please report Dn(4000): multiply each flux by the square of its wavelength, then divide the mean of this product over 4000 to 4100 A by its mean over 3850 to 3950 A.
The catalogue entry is 1.6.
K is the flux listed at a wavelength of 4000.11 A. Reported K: 21.35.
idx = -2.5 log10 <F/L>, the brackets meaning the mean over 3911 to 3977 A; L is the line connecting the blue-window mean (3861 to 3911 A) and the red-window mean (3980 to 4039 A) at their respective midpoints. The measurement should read 0.30 mag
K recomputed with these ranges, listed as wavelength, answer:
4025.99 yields 20.68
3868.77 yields 14.27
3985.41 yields 16.14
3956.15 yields 15.56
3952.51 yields 16.32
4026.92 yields 16.13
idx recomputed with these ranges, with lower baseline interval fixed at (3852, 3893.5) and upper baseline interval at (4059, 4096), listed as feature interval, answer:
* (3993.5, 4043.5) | -0.185 mag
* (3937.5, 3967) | 0.146 mag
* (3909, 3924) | -0.078 mag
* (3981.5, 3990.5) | -0.069 mag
